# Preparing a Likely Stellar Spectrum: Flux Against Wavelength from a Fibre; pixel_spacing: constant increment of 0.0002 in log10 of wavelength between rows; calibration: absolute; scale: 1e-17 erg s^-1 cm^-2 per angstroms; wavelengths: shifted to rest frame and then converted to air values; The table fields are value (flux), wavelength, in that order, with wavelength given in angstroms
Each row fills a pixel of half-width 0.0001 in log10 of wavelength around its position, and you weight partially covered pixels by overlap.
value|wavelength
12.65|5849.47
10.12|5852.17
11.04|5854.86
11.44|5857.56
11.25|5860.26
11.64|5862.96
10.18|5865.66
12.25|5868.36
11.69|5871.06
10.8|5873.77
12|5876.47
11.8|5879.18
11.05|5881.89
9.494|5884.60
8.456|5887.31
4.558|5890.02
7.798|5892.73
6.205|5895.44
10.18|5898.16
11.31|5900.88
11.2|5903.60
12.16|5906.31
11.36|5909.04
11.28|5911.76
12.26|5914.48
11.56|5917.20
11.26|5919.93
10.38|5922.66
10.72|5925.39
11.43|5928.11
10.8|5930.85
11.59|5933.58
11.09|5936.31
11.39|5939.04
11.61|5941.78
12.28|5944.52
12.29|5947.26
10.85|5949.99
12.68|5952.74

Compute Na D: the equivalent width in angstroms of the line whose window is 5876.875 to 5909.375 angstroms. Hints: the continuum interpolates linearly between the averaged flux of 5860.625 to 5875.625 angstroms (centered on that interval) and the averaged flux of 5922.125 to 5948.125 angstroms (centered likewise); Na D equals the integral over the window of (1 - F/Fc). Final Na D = 4.87 angstroms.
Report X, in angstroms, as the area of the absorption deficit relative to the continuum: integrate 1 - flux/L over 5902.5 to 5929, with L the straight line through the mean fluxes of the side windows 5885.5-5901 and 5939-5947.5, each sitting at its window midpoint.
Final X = -4.8 angstroms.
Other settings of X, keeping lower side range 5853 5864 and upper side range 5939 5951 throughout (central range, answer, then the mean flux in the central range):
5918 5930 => 0.7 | 11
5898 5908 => 0.2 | 11.3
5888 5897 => 3.9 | 6.45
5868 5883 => -0.3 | 11.6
